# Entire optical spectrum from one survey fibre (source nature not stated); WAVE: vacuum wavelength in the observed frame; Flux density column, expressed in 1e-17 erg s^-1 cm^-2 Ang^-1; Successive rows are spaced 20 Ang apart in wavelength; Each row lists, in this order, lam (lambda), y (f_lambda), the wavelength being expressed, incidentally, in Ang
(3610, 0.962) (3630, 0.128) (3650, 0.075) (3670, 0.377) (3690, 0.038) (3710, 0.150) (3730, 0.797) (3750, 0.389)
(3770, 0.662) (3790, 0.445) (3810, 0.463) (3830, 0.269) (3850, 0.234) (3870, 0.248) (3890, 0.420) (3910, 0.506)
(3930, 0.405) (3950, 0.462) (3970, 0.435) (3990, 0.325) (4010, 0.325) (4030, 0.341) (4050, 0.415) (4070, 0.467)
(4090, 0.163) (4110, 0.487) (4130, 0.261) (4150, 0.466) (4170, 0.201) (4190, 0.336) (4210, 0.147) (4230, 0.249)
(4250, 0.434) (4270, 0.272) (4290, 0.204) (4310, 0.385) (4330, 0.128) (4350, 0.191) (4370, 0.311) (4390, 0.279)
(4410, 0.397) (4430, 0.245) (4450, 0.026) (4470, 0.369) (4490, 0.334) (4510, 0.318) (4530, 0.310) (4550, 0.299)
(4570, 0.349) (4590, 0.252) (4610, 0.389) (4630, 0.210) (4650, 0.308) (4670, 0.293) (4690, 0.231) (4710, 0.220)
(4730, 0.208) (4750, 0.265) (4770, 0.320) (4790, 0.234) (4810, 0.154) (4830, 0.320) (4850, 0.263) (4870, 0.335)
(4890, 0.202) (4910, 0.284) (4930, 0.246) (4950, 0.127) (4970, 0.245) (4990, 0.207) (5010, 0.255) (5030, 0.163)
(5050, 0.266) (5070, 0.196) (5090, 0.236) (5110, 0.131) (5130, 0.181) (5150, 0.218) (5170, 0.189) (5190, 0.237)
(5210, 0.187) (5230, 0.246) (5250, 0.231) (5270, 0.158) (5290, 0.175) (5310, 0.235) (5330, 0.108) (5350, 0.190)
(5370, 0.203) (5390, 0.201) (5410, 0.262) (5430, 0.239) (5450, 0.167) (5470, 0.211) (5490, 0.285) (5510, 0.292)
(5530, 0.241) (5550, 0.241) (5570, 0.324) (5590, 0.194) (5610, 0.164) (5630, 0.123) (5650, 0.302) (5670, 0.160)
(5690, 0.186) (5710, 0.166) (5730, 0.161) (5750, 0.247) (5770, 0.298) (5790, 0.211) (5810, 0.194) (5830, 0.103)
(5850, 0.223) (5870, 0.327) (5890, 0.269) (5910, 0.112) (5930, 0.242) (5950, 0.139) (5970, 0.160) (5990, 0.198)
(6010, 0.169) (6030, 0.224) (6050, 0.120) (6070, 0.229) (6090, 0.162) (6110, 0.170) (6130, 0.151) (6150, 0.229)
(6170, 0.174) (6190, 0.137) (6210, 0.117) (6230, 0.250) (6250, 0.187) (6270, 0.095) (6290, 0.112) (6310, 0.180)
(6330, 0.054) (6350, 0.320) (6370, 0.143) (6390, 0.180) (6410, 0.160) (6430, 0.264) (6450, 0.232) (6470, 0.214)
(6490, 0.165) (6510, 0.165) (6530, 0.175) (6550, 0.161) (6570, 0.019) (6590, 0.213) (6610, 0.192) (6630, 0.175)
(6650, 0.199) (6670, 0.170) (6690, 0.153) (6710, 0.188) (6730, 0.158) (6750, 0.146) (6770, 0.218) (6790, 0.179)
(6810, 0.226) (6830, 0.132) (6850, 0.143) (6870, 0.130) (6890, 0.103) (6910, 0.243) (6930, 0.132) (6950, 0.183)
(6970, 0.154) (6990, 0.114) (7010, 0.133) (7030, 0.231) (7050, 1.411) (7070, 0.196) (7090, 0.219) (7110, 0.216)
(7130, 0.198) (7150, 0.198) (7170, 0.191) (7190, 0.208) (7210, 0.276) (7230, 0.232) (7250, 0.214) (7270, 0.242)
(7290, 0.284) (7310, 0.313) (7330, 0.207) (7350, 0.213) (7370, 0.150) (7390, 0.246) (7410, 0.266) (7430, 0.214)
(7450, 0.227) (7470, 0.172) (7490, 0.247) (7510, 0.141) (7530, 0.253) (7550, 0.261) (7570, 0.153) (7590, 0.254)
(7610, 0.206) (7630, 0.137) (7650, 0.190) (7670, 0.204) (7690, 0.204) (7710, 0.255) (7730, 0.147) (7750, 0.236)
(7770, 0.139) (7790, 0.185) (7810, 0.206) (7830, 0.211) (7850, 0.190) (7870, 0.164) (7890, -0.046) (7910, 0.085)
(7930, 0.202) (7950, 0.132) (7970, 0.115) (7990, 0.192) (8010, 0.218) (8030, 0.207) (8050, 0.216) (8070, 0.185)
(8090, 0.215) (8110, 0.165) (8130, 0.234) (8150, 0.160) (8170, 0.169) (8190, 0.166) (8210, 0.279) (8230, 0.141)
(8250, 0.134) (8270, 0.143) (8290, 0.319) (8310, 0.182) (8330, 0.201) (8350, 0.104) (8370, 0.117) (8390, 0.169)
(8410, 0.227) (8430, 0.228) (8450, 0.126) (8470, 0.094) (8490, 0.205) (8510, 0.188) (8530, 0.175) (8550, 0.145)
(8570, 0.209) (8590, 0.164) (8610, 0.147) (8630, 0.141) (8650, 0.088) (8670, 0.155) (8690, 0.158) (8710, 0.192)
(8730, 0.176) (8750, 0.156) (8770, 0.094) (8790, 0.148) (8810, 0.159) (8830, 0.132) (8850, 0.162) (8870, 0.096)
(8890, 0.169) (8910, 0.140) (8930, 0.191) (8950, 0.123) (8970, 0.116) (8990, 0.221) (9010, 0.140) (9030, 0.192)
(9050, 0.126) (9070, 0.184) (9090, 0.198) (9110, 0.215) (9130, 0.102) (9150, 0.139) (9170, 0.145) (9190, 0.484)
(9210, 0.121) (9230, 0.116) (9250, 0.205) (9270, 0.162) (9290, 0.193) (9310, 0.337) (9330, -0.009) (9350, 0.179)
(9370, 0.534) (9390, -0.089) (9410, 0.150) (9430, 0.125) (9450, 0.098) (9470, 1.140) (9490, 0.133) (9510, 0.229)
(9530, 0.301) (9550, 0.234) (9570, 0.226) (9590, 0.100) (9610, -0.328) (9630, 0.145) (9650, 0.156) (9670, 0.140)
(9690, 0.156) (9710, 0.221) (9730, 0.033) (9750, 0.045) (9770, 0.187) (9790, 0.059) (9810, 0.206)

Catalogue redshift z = 0.890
